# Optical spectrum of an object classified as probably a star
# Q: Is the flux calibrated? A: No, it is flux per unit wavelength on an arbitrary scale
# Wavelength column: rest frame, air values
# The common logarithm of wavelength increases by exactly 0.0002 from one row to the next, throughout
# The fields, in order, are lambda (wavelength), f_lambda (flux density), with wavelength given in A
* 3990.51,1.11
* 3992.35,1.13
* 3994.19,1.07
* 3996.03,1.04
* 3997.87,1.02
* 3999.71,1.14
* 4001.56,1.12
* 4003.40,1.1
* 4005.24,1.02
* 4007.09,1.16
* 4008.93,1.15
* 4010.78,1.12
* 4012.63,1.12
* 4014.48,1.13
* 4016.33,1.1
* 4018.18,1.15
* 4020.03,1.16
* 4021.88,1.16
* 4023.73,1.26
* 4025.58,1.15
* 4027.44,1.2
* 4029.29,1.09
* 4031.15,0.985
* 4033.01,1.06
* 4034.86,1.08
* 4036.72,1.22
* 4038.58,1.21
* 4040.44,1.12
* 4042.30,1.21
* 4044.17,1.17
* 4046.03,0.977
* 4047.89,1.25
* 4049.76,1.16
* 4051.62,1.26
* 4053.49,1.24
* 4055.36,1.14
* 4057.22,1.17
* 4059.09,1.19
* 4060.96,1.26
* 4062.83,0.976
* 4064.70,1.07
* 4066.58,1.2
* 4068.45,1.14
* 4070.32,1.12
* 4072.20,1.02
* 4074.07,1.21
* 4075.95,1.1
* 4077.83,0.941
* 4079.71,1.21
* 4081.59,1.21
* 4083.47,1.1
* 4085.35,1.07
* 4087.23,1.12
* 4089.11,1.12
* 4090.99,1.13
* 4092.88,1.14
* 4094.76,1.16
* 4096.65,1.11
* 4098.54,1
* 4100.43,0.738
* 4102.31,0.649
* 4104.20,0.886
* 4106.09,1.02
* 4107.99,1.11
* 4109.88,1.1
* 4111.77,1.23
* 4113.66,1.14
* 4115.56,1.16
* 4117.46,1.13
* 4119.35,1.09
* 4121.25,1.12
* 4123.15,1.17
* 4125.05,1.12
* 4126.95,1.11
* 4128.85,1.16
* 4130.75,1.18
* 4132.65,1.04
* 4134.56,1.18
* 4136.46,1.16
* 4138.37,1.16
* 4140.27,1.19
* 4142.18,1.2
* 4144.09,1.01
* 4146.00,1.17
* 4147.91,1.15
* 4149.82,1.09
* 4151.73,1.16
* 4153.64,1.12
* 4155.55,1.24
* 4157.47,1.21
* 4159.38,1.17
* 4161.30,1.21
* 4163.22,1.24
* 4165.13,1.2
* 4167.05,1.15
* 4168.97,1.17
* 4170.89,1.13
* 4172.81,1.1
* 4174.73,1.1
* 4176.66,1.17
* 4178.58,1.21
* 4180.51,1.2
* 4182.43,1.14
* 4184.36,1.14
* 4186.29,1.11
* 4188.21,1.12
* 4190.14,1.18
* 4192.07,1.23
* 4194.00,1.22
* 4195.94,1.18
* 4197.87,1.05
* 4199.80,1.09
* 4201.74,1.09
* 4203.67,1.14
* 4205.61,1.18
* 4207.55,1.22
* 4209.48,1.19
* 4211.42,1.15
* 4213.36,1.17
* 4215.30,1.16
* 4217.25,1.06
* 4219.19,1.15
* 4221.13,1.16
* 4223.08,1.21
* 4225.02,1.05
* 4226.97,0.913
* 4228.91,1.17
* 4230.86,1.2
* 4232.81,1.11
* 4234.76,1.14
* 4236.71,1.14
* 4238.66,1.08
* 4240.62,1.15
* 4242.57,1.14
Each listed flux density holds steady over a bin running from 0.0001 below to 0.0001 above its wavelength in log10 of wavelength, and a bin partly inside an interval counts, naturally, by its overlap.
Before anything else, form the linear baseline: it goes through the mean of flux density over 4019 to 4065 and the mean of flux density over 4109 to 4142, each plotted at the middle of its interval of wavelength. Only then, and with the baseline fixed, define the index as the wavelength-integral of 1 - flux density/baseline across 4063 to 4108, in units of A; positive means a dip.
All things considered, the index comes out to 3.4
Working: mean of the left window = 1.15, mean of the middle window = 1.06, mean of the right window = 1.15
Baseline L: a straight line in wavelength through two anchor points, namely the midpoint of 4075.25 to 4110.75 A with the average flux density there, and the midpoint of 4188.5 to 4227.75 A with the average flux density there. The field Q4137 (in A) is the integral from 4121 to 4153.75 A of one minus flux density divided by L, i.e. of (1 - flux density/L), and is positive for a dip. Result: -1.7 A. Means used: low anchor 1.05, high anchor 1.14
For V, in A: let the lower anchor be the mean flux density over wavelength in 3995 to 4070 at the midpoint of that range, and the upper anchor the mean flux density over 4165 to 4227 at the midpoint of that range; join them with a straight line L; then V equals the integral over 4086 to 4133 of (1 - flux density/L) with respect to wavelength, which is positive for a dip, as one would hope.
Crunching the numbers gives 2.6 A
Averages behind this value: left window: 1.14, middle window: 1.08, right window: 1.15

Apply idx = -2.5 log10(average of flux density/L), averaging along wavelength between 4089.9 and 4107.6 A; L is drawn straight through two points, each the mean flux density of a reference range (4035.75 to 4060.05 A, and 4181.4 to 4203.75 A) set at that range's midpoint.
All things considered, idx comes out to 0.181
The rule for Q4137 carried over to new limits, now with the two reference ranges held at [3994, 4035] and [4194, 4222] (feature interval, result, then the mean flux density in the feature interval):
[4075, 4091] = 0.2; 1.11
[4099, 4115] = 2.0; 0.989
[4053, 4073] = -0.3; 1.14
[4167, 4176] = 0.1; 1.13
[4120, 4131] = -0.1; 1.14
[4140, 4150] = 0.0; 1.13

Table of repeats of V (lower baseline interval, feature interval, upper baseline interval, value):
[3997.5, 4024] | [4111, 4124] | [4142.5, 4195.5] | 0.0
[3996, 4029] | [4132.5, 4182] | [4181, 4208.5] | -0.6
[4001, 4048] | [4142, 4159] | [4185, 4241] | -0.2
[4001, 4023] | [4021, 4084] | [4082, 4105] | -4.0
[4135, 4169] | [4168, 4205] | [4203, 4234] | 0.2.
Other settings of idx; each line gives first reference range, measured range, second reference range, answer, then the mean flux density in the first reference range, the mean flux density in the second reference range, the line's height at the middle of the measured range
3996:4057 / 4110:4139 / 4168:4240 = 0.00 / 1.14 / 1.14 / 1.14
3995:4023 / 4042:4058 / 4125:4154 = -0.05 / 1.11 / 1.14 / 1.12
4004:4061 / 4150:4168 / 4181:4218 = -0.03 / 1.15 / 1.15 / 1.15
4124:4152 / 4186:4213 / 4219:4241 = -0.03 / 1.14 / 1.12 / 1.13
